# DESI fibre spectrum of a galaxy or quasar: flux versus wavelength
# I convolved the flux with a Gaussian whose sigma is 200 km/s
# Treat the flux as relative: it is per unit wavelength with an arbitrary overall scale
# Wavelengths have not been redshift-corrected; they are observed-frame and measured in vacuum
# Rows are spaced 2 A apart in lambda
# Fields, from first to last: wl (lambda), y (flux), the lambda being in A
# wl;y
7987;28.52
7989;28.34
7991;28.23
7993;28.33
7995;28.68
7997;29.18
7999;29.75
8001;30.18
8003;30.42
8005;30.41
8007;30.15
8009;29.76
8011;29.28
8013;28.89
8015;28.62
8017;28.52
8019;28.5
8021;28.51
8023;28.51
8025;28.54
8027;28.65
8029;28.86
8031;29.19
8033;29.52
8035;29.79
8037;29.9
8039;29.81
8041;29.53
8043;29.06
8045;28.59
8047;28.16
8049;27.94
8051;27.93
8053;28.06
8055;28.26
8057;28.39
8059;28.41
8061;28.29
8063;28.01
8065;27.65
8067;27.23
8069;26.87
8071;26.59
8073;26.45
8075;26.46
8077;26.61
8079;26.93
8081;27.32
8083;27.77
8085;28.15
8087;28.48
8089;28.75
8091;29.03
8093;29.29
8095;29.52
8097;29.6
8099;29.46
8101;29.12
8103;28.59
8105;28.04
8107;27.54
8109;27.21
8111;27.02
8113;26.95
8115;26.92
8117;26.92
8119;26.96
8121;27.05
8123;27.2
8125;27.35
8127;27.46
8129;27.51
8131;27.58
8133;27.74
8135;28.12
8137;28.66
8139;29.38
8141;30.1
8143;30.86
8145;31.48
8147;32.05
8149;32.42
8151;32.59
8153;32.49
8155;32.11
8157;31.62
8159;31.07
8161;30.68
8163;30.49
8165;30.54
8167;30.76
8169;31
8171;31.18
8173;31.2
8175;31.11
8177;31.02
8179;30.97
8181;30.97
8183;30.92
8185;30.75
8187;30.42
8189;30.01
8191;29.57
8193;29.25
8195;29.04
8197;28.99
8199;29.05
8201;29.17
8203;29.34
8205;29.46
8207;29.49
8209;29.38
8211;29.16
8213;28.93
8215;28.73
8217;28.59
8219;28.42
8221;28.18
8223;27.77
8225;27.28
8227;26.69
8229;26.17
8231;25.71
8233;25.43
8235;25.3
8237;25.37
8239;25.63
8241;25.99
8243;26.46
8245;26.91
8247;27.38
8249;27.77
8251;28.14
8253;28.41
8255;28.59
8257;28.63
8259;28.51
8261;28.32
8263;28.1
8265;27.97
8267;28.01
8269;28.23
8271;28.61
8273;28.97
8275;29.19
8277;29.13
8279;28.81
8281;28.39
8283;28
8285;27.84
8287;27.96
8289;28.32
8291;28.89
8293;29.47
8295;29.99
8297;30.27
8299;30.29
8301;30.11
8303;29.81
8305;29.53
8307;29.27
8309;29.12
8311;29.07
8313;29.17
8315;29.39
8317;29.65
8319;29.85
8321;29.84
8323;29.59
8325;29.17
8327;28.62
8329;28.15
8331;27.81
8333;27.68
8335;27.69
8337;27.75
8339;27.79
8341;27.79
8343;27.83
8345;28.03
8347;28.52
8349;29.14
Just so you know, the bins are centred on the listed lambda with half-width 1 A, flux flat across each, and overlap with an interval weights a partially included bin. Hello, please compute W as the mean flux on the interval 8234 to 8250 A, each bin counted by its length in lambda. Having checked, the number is 26.4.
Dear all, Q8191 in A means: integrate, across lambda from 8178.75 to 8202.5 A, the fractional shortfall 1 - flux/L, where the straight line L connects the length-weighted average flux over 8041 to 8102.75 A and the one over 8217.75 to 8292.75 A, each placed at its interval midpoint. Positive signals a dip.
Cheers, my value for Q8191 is -1.7 A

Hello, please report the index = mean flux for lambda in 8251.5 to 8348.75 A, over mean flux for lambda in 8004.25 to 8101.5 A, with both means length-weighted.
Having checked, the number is 1.0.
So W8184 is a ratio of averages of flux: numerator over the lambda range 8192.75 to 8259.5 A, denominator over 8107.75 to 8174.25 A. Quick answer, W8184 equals 0.9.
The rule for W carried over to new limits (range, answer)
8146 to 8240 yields 29.5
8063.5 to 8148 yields 28.1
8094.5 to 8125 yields 27.8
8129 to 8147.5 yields 29.4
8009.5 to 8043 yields 29.1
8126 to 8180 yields 30.5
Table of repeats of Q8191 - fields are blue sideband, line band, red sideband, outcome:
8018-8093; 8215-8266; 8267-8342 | 2.5 A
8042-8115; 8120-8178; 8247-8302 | -3.8 A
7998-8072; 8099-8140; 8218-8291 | 0.9 A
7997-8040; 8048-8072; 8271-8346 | 1.2 A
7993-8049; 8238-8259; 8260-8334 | 1.1 A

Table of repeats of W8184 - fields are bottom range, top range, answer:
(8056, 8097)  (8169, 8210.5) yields 1.08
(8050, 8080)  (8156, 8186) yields 1.13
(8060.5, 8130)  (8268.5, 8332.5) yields 1.05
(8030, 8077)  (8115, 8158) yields 1.04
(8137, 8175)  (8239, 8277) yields 0.90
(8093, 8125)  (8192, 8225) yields 1.04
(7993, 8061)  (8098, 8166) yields 1.01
